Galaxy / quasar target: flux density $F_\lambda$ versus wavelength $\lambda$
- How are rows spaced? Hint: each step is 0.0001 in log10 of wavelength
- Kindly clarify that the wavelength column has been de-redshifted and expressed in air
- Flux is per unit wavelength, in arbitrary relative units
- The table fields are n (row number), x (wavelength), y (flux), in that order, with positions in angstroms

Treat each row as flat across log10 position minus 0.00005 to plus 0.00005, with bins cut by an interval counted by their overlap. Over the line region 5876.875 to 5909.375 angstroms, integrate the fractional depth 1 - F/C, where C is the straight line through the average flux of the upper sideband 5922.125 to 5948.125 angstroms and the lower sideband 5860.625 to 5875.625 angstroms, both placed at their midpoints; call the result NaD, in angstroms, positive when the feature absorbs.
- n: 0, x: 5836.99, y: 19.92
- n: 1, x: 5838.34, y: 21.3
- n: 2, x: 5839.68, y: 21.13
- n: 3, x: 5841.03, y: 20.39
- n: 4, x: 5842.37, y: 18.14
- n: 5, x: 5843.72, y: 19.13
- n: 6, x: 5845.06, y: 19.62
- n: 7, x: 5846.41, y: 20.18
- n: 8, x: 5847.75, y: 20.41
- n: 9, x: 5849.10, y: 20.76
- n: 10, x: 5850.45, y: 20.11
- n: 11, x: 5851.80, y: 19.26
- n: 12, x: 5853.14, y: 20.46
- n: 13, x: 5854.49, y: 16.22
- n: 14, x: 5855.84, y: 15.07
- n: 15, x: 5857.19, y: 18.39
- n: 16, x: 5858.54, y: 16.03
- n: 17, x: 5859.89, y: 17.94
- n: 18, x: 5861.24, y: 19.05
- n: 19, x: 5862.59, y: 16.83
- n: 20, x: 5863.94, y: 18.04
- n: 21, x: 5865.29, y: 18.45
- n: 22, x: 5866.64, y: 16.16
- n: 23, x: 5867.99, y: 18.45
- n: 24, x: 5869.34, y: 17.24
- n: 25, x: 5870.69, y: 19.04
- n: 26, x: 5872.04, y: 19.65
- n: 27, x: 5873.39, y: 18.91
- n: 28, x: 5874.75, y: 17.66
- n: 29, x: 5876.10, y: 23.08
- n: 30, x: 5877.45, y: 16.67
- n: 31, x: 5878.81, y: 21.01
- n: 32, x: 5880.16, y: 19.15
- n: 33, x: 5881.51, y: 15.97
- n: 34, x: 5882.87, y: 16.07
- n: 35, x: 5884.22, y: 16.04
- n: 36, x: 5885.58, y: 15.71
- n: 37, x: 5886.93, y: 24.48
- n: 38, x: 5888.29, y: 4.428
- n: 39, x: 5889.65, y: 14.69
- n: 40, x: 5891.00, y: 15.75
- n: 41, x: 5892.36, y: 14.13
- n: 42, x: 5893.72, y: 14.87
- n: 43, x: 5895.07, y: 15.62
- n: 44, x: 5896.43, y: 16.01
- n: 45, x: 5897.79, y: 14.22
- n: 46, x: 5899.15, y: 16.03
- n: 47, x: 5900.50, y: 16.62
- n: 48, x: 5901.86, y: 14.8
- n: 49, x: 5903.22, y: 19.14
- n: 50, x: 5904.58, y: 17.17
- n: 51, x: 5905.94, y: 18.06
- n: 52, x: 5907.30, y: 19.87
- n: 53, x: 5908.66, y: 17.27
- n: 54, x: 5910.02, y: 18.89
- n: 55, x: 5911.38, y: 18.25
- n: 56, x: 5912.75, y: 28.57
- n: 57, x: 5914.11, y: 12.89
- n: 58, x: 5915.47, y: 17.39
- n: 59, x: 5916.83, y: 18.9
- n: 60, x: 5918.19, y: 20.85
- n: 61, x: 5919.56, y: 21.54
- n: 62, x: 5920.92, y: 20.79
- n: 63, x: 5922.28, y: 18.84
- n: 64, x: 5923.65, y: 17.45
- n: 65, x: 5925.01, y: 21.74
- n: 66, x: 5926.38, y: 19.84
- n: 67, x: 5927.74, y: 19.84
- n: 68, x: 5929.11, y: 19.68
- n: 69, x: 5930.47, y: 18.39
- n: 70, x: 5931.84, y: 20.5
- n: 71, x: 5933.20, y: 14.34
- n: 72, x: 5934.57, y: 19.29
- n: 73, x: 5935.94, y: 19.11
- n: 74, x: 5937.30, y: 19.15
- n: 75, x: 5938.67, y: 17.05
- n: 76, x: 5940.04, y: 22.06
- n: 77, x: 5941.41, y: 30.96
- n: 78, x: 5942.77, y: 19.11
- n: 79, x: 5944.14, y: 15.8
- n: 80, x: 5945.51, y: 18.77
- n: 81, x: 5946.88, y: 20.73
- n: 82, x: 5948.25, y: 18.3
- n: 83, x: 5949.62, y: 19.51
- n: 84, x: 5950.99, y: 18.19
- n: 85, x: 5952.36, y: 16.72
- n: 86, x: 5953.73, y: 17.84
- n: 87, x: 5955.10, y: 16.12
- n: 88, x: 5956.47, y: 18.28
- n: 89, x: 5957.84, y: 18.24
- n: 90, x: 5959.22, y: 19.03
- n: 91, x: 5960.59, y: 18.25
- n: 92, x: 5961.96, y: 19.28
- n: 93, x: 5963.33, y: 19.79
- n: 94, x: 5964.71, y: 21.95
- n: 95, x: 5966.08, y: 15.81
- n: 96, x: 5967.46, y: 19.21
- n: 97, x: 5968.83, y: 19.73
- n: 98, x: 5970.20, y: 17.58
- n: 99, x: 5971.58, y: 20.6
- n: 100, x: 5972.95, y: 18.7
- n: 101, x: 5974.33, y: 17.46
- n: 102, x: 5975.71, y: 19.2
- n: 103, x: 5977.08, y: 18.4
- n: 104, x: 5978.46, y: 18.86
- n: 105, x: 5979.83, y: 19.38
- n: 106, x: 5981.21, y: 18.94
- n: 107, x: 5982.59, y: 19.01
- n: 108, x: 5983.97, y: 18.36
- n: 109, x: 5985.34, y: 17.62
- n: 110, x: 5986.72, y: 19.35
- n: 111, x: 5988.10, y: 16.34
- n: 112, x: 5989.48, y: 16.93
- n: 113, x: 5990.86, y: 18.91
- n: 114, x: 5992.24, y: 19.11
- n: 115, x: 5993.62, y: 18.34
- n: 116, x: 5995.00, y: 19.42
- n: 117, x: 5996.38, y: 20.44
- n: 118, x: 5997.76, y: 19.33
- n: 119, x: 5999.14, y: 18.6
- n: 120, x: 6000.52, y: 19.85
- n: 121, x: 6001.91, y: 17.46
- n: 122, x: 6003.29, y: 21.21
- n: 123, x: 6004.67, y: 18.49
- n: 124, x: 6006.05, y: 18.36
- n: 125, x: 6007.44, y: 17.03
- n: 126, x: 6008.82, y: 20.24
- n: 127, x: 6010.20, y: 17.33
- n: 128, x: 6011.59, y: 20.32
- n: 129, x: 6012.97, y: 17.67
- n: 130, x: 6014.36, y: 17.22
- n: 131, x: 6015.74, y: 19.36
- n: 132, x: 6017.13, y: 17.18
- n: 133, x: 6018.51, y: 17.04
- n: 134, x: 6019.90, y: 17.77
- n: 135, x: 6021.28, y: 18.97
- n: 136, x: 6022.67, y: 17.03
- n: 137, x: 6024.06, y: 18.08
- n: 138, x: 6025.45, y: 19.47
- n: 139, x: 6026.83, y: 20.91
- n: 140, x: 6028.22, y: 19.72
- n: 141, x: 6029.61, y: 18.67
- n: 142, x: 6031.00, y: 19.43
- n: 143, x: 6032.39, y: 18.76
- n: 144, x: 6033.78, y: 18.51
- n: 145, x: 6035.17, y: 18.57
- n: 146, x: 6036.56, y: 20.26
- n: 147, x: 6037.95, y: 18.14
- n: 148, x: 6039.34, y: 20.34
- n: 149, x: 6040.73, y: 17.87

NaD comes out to 4.0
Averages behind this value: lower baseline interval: 18.2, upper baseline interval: 19.6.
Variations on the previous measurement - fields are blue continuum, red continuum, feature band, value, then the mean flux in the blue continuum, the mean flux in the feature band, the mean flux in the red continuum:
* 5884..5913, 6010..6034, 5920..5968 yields -4.95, 16.7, 19.2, 18.5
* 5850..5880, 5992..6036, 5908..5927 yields -1.05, 18.4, 19.5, 18.7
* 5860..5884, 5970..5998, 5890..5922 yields 1.21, 18.3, 17.7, 18.7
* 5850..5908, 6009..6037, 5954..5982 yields -0.97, 17.3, 18.7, 18.6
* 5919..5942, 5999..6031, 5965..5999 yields 0.86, 20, 18.7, 18.6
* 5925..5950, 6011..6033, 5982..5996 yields 0.46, 19.6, 18.4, 18.6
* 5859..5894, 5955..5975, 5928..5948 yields -1.43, 17.3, 19.6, 18.7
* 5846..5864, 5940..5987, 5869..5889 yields 0.98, 18.5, 17.7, 19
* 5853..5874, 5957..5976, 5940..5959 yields -0.53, 17.8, 19.2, 18.9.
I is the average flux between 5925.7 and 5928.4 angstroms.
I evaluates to 19.9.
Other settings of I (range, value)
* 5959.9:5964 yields 19.1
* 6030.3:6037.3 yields 19.1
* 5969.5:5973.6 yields 19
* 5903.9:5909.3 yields 18.1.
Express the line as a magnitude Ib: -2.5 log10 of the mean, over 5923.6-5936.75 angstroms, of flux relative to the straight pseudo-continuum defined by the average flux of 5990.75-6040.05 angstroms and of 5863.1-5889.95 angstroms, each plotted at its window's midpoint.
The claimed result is -0.06 mag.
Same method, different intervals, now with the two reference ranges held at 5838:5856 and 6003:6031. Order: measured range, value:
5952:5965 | 0.02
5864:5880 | 0.04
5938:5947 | -0.09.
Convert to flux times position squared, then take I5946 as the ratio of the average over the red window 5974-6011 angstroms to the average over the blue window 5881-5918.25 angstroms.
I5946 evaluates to 1.15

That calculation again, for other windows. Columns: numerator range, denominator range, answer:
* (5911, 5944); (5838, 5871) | 1.09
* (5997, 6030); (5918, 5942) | 0.96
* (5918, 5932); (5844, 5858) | 1.07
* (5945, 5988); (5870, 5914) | 1.10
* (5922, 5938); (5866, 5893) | 1.12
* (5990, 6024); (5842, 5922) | 1.08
